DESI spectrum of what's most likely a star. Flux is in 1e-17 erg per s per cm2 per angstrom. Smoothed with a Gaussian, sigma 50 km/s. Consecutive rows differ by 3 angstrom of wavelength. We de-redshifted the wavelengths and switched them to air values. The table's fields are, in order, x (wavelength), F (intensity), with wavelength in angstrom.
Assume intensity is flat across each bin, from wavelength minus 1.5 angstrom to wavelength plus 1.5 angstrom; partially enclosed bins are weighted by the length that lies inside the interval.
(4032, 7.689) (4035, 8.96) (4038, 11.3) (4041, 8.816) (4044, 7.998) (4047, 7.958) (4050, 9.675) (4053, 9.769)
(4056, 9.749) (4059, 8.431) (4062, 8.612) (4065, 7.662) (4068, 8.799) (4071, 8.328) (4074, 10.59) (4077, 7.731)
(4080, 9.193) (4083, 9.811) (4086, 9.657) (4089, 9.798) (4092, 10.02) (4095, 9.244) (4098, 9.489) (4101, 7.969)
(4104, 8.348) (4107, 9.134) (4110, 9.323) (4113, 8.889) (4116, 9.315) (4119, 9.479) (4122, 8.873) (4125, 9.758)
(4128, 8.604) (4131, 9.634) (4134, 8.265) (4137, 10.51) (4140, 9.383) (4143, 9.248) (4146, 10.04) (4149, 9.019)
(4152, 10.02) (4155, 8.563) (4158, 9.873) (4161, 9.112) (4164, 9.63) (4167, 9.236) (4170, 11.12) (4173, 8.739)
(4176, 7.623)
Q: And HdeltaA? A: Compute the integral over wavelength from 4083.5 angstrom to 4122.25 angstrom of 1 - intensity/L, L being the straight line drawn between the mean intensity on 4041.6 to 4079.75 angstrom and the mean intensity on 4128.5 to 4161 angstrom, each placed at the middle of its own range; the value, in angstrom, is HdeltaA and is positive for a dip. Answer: -0.5 angstrom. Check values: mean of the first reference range 8.79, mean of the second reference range 9.41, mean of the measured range 9.22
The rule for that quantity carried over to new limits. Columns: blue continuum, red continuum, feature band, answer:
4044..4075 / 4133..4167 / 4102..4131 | 0.44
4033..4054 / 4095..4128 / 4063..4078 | 0.76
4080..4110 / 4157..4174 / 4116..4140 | 0.34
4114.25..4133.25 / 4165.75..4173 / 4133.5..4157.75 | 0.26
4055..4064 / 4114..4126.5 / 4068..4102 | -0.84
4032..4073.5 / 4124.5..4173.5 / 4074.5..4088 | -0.22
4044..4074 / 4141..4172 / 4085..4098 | -0.84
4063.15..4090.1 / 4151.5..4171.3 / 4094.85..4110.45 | 0.61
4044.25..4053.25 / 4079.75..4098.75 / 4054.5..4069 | 0.76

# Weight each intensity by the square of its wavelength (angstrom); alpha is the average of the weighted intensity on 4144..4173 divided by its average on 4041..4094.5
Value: 1.11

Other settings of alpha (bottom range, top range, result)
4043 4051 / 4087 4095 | 1.17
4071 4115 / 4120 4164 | 1.04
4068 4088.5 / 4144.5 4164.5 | 1.06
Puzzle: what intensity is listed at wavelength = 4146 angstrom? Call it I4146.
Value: 10.04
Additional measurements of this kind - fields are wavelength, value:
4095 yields 9.244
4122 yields 8.873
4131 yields 9.634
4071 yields 8.328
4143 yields 9.248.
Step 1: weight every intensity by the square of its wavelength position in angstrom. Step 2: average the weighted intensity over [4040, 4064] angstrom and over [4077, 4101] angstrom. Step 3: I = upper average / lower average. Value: 1.1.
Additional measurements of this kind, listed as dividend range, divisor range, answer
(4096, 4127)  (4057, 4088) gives 1.04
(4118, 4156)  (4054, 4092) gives 1.06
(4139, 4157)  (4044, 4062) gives 1.10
